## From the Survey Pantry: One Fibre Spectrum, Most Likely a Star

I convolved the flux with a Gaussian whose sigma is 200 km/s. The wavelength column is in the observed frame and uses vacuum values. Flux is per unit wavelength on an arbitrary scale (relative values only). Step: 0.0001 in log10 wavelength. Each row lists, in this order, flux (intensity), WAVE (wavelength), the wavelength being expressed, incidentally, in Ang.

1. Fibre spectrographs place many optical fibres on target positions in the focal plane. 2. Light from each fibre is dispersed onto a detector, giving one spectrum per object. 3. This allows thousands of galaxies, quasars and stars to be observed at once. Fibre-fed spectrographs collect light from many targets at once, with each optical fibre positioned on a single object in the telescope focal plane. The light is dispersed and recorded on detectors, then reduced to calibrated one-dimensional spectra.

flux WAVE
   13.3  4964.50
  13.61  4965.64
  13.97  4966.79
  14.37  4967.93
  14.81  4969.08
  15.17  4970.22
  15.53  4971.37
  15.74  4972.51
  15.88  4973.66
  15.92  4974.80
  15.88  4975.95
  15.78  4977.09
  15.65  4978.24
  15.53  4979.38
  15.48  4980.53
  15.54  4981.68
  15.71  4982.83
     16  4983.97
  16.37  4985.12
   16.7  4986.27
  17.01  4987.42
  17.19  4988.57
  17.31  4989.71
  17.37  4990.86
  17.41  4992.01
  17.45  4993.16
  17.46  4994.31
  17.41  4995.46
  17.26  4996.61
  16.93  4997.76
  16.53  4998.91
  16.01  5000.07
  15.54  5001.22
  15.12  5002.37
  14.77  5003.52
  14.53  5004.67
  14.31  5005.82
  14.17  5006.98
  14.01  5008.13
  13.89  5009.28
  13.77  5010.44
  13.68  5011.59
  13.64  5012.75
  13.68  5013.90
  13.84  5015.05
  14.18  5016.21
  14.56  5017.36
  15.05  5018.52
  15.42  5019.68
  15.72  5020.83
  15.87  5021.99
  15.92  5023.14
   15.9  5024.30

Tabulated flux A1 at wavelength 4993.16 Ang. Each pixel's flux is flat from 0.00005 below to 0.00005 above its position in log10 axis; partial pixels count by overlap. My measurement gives 17.45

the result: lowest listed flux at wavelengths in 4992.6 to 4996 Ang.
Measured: 17.41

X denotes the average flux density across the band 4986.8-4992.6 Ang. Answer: 17.3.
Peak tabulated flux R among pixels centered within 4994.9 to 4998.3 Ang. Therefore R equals 17.41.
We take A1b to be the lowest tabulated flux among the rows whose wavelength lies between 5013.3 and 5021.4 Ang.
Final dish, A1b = 13.68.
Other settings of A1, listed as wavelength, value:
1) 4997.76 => 16.93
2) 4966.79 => 13.97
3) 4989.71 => 17.31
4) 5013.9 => 13.68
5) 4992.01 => 17.41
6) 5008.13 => 14.01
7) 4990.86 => 17.37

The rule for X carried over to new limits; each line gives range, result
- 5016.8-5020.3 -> 15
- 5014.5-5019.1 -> 14.4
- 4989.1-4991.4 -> 17.4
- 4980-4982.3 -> 15.5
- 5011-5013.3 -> 13.6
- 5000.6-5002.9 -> 15.4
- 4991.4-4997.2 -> 17.4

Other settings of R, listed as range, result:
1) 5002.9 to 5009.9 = 14.77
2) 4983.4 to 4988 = 17.01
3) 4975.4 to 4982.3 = 15.88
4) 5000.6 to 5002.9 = 15.54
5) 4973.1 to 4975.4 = 15.92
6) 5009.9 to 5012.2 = 13.77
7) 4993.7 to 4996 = 17.46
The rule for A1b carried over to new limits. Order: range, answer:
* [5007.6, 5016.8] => 13.64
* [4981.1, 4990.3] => 15.54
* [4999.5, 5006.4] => 14.31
